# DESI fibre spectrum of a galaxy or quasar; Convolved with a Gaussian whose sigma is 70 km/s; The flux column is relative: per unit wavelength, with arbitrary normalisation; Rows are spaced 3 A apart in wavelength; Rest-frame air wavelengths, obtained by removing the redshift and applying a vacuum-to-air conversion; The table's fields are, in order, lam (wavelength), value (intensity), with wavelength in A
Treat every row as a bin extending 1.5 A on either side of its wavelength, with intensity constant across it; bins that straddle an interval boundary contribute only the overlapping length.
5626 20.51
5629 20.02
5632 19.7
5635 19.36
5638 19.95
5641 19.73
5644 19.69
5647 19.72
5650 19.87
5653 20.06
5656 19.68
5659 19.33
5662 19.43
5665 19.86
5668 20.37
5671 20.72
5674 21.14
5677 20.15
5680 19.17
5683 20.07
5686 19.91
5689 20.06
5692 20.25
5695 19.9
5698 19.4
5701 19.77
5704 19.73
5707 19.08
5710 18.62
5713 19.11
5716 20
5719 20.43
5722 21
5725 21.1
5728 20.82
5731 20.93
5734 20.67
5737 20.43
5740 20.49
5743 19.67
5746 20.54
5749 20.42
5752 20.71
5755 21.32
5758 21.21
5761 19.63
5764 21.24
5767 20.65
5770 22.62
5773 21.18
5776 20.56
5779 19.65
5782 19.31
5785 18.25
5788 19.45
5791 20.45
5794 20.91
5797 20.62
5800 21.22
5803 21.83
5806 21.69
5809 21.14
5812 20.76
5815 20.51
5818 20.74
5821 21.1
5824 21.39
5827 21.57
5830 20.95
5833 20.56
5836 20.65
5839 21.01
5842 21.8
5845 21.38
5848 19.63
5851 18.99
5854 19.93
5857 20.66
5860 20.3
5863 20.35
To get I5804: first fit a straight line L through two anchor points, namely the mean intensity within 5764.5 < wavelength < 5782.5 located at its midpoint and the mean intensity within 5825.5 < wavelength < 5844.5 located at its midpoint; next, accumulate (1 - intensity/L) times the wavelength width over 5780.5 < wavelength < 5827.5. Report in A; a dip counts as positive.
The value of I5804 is 0.61 A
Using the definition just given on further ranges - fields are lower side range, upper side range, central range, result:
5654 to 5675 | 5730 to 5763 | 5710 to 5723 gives 0.3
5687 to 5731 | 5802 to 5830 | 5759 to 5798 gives 0.7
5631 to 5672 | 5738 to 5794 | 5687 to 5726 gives 0.5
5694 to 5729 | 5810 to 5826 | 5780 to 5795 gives 0.7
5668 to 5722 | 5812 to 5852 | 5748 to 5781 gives -0.7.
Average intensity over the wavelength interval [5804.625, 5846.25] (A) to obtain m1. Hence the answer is 21.1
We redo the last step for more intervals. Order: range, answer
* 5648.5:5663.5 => 19.7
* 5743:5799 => 20.5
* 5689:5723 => 19.7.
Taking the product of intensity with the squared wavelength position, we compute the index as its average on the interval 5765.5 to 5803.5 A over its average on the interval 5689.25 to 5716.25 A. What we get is 1.08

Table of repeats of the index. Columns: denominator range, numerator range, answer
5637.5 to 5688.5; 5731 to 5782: 1.07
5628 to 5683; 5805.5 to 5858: 1.11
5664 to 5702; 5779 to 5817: 1.06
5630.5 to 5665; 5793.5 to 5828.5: 1.14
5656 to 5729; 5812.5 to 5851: 1.10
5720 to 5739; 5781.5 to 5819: 1.01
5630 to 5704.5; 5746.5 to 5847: 1.09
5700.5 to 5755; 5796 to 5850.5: 1.07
